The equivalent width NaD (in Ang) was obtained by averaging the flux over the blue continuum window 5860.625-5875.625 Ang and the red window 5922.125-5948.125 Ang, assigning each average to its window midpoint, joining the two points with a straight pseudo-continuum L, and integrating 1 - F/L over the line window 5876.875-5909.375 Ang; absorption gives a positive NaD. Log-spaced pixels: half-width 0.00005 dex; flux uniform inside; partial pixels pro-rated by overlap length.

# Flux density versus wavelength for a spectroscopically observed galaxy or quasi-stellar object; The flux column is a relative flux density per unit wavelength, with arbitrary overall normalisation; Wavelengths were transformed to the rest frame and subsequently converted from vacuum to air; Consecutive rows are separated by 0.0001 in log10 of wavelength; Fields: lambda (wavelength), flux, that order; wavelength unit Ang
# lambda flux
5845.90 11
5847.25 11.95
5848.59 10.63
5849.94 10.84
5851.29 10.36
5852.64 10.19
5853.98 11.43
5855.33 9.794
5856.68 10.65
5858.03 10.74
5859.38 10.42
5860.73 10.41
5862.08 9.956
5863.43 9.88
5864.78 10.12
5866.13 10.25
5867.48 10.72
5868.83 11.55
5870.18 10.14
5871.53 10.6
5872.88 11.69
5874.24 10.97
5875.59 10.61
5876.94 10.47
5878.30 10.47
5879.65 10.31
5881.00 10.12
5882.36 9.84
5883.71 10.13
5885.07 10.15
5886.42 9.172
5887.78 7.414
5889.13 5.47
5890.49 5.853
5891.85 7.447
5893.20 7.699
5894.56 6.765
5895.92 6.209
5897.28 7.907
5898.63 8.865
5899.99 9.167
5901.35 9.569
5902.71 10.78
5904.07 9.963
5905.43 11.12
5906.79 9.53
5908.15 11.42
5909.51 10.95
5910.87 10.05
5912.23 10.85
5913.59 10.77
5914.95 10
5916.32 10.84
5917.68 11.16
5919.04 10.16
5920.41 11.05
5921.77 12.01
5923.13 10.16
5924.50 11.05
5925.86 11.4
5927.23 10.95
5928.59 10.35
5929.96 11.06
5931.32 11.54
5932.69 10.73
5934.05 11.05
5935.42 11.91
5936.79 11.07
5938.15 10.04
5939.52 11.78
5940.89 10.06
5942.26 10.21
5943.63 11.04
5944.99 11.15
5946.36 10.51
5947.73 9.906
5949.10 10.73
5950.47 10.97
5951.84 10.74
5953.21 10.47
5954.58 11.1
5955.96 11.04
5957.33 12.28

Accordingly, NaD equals 5.1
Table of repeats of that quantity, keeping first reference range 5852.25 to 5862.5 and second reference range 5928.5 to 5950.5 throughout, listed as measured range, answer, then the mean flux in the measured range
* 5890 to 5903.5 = 3.3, 8.07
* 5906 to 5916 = 0.2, 10.5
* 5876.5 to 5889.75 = 1.5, 9.35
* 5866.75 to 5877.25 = -0.3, 10.9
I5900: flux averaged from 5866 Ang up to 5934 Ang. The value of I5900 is 9.96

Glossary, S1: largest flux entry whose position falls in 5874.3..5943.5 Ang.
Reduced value 12.01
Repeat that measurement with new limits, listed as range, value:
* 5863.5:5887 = 11.69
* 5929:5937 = 11.91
